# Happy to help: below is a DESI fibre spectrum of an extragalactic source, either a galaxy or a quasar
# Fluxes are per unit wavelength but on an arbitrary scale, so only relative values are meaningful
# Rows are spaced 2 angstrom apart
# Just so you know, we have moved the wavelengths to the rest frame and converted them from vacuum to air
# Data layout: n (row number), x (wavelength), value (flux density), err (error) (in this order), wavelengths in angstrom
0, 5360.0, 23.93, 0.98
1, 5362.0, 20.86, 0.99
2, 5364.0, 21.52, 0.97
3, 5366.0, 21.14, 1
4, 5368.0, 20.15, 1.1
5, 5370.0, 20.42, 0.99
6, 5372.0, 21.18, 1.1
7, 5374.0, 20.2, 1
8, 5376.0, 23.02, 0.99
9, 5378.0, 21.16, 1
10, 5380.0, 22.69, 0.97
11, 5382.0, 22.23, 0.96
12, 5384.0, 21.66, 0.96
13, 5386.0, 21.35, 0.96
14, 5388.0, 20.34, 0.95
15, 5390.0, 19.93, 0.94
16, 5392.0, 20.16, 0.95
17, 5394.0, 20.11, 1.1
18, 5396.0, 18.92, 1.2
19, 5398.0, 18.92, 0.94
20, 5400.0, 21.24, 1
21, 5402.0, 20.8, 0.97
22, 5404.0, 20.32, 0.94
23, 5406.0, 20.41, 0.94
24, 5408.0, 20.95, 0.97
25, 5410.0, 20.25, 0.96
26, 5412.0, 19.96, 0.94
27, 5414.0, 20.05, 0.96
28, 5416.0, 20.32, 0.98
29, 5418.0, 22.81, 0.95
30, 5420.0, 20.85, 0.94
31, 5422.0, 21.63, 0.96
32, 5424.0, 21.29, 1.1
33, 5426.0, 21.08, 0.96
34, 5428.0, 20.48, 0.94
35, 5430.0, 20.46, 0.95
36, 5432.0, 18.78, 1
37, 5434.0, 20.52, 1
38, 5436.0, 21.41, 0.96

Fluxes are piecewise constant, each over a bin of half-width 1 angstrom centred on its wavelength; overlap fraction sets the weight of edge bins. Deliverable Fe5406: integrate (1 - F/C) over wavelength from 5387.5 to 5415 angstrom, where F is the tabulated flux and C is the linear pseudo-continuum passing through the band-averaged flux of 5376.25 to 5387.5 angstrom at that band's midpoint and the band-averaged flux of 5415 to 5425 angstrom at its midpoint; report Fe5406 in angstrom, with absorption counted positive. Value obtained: 1.8 angstrom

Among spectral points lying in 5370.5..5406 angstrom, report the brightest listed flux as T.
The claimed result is 23.02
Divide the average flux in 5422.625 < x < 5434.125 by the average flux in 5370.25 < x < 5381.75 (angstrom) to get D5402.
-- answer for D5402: 0.95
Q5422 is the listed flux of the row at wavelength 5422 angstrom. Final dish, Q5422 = 21.63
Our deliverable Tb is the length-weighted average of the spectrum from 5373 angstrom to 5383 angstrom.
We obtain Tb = 21.9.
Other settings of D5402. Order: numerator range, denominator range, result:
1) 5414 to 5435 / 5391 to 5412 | 1.03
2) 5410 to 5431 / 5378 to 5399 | 1.01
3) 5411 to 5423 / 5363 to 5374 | 1.01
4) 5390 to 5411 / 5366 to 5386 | 0.94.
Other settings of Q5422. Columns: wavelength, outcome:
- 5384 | 21.66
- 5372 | 21.18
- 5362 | 20.86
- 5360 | 23.93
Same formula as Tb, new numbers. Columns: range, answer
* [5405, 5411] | 20.5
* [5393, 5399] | 19.3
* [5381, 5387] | 21.7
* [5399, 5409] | 20.7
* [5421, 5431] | 21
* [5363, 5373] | 20.9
